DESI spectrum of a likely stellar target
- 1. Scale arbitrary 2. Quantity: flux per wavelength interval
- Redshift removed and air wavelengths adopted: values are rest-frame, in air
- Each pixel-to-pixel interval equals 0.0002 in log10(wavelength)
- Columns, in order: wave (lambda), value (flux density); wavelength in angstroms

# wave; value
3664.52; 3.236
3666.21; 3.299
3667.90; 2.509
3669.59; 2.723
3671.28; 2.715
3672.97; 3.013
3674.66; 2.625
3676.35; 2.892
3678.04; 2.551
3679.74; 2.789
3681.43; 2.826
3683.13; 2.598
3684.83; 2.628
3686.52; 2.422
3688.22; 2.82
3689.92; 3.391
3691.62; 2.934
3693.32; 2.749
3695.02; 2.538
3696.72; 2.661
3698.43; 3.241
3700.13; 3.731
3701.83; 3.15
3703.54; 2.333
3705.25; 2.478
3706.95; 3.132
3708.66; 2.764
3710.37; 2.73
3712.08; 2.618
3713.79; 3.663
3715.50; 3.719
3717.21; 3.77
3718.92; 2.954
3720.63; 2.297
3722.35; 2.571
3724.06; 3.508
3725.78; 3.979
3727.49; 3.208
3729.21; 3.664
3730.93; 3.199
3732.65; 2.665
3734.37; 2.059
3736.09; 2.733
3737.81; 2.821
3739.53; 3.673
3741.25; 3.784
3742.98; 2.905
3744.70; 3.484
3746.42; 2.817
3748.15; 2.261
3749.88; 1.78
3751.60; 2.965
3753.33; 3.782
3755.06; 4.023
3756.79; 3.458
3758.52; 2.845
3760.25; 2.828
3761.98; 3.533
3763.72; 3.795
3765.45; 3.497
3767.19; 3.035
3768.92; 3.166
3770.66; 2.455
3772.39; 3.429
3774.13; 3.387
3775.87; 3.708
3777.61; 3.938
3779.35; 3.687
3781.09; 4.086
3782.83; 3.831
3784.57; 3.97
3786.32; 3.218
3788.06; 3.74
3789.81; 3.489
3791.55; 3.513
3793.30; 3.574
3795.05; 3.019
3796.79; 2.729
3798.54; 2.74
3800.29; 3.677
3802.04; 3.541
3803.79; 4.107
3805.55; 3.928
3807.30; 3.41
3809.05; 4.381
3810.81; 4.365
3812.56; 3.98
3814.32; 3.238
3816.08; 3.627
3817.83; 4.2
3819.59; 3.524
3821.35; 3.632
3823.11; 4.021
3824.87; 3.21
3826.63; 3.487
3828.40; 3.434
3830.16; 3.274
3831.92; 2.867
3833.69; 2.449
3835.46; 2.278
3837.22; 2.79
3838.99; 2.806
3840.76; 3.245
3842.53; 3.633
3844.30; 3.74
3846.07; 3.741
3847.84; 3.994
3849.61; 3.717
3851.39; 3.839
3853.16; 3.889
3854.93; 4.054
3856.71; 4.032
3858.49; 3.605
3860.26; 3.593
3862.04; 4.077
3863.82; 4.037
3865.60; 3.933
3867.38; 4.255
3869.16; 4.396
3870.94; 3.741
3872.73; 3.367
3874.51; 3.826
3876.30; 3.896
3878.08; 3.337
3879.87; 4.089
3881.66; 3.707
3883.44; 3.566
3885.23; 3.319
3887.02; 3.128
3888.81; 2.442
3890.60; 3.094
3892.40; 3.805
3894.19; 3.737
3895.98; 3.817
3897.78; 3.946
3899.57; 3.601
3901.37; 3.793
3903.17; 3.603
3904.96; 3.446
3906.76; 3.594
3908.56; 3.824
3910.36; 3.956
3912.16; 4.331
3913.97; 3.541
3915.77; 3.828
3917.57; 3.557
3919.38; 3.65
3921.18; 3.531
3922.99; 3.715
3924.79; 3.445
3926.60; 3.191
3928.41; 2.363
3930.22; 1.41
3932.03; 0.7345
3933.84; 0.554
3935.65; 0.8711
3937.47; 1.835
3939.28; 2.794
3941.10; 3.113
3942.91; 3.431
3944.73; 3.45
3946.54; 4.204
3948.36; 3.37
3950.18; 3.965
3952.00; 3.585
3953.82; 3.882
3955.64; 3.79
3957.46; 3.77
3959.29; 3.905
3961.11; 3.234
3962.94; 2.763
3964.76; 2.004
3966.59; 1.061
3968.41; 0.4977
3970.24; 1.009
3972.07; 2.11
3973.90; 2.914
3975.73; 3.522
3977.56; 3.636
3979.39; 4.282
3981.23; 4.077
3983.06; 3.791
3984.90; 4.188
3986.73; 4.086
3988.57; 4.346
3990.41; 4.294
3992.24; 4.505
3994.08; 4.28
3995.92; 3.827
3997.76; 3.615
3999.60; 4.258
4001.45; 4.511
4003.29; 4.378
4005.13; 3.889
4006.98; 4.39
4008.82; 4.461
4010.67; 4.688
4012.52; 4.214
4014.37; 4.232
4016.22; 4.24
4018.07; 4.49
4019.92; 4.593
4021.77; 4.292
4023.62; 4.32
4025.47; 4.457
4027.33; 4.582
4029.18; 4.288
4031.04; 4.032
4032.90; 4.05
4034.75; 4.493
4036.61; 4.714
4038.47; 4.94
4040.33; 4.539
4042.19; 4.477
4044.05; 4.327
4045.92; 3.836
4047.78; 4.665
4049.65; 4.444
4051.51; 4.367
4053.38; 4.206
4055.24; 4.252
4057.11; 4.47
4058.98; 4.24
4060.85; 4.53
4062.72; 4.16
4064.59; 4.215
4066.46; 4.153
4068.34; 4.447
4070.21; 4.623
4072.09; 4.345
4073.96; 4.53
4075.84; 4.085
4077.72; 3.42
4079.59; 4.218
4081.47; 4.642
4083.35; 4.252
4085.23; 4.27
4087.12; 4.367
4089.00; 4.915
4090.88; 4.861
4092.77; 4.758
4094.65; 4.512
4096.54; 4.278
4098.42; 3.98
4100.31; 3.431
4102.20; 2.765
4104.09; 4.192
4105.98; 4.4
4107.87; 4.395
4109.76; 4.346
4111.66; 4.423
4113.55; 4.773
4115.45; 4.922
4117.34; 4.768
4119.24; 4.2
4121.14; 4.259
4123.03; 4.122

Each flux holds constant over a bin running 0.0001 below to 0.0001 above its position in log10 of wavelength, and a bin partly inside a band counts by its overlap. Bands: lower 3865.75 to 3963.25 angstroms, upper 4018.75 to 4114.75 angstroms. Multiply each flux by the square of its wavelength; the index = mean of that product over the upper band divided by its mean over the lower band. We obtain 1.4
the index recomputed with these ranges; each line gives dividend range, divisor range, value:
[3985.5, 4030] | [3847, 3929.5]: 1.25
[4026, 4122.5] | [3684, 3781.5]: 1.66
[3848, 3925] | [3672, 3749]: 1.38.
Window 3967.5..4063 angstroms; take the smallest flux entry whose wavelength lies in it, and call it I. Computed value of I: 0.4977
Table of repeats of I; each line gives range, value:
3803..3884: 2.278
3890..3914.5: 3.094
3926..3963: 0.554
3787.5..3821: 2.729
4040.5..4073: 3.836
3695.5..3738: 2.059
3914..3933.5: 0.7345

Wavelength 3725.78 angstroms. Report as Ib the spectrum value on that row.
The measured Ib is 3.979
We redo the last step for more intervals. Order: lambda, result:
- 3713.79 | 3.663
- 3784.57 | 3.97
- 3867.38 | 4.255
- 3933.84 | 0.554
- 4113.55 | 4.773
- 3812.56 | 3.98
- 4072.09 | 4.345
